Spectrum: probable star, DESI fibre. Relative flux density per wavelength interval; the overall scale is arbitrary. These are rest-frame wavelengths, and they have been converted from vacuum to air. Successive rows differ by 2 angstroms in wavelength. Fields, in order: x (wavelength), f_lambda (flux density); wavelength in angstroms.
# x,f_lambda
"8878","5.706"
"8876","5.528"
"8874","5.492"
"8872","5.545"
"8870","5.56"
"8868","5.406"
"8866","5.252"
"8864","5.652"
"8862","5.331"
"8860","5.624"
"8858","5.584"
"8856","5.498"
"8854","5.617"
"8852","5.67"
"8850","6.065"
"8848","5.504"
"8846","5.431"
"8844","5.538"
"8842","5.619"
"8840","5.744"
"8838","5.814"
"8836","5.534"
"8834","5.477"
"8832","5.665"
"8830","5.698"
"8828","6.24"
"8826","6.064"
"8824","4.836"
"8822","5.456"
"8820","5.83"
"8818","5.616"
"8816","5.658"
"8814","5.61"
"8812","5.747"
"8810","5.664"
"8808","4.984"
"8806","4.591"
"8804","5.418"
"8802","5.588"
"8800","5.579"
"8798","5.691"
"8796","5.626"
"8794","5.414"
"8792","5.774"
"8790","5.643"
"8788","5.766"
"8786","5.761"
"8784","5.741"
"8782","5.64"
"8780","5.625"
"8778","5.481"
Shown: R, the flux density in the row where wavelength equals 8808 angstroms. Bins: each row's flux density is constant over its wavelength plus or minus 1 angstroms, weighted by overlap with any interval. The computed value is 4.984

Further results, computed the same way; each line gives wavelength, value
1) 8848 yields 5.504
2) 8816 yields 5.658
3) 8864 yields 5.652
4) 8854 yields 5.617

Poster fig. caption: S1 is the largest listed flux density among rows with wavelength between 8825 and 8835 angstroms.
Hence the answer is 6.24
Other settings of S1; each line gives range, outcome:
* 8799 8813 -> 5.747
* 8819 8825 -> 5.83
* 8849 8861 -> 6.065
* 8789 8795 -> 5.774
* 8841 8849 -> 5.619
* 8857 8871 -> 5.652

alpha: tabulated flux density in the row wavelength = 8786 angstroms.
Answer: 5.761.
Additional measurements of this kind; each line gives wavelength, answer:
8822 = 5.456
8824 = 4.836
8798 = 5.691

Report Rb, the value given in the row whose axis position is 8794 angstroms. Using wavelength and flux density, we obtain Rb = 5.414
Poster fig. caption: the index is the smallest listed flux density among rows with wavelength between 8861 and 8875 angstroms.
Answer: 5.252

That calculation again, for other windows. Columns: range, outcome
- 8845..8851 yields 5.431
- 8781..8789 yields 5.64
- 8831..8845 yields 5.477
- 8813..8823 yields 5.456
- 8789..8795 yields 5.414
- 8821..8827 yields 4.836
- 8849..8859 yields 5.498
